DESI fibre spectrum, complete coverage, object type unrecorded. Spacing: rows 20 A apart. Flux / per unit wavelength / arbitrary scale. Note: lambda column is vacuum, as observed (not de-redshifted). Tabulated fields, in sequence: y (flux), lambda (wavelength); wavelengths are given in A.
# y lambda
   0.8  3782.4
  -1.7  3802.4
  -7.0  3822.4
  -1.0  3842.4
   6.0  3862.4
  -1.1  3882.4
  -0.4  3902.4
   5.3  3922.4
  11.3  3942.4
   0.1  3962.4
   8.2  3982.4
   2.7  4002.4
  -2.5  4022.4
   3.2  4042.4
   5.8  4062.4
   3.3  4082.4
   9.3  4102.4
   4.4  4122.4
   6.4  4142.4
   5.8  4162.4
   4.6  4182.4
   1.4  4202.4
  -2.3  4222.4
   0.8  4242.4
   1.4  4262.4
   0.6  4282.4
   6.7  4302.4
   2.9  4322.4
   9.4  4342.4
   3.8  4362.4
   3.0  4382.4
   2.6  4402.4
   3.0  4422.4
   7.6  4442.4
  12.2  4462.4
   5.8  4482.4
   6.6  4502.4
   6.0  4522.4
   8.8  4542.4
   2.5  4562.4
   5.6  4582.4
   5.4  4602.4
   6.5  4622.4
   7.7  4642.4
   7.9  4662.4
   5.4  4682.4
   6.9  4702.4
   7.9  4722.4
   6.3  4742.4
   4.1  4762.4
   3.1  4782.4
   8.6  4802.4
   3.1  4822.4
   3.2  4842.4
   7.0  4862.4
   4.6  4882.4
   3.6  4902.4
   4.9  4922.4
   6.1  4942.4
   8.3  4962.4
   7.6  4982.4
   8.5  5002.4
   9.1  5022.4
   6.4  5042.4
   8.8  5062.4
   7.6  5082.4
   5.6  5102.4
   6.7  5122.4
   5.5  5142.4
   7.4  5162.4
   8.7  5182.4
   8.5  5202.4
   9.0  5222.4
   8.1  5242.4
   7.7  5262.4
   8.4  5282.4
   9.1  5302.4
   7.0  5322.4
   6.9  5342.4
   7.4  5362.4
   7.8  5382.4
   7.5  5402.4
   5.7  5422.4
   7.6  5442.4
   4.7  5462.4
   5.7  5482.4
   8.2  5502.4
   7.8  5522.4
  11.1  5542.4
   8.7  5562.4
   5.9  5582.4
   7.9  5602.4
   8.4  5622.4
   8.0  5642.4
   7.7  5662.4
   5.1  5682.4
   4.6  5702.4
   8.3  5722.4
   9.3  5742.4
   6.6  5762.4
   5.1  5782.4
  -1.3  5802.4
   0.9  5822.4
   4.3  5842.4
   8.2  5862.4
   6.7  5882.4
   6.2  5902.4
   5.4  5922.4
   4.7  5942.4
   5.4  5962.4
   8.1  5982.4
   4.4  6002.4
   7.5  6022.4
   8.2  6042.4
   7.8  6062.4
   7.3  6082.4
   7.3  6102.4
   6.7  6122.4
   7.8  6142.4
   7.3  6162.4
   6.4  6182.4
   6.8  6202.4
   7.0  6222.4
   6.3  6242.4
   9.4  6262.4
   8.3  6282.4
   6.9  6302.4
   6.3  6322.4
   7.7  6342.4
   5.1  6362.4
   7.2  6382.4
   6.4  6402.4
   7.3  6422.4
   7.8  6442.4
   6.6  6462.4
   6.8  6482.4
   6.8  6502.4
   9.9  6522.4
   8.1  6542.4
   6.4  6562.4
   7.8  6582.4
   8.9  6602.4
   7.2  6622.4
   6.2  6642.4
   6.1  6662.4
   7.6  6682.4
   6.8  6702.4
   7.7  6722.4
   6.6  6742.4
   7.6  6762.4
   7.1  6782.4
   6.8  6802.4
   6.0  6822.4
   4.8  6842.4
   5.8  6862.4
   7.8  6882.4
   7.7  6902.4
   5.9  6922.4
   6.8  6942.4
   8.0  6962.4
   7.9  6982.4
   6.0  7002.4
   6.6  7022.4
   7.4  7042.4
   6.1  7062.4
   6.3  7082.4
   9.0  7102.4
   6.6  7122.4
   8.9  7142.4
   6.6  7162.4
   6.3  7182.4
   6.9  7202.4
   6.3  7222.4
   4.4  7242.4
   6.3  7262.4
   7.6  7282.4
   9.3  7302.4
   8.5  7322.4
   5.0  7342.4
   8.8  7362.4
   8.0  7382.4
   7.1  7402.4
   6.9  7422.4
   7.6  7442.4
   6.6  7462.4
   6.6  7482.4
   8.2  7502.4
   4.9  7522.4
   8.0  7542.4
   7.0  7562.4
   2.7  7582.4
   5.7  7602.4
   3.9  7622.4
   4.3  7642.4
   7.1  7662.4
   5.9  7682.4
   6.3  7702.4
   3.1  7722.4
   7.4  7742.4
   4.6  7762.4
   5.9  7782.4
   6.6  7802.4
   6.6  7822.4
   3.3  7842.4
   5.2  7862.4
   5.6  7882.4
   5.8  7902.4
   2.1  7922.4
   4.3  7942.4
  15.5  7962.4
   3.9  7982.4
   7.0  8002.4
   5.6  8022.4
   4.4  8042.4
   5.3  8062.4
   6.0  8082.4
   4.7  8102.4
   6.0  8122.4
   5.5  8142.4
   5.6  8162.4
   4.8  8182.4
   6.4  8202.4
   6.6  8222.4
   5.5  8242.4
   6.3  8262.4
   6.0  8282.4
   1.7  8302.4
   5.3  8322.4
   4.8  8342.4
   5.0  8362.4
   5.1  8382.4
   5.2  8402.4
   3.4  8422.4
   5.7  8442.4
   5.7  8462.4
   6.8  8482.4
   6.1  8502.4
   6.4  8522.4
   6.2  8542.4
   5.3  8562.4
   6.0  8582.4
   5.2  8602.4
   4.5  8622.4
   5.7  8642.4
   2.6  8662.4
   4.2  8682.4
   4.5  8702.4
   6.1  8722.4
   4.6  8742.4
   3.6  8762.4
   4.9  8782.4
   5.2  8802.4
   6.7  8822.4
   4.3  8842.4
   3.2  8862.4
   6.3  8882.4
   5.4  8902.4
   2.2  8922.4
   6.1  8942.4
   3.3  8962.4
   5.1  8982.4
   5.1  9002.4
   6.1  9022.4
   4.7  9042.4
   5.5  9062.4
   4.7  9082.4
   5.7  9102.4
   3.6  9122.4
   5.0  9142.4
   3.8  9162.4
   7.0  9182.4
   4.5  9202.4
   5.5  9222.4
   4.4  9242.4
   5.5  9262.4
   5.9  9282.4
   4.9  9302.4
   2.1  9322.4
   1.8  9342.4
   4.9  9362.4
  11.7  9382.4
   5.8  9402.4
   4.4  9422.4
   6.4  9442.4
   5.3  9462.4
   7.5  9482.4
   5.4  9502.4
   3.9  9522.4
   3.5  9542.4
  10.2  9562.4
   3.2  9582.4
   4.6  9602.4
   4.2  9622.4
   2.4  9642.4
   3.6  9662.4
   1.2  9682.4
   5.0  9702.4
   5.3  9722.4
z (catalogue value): 0.113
